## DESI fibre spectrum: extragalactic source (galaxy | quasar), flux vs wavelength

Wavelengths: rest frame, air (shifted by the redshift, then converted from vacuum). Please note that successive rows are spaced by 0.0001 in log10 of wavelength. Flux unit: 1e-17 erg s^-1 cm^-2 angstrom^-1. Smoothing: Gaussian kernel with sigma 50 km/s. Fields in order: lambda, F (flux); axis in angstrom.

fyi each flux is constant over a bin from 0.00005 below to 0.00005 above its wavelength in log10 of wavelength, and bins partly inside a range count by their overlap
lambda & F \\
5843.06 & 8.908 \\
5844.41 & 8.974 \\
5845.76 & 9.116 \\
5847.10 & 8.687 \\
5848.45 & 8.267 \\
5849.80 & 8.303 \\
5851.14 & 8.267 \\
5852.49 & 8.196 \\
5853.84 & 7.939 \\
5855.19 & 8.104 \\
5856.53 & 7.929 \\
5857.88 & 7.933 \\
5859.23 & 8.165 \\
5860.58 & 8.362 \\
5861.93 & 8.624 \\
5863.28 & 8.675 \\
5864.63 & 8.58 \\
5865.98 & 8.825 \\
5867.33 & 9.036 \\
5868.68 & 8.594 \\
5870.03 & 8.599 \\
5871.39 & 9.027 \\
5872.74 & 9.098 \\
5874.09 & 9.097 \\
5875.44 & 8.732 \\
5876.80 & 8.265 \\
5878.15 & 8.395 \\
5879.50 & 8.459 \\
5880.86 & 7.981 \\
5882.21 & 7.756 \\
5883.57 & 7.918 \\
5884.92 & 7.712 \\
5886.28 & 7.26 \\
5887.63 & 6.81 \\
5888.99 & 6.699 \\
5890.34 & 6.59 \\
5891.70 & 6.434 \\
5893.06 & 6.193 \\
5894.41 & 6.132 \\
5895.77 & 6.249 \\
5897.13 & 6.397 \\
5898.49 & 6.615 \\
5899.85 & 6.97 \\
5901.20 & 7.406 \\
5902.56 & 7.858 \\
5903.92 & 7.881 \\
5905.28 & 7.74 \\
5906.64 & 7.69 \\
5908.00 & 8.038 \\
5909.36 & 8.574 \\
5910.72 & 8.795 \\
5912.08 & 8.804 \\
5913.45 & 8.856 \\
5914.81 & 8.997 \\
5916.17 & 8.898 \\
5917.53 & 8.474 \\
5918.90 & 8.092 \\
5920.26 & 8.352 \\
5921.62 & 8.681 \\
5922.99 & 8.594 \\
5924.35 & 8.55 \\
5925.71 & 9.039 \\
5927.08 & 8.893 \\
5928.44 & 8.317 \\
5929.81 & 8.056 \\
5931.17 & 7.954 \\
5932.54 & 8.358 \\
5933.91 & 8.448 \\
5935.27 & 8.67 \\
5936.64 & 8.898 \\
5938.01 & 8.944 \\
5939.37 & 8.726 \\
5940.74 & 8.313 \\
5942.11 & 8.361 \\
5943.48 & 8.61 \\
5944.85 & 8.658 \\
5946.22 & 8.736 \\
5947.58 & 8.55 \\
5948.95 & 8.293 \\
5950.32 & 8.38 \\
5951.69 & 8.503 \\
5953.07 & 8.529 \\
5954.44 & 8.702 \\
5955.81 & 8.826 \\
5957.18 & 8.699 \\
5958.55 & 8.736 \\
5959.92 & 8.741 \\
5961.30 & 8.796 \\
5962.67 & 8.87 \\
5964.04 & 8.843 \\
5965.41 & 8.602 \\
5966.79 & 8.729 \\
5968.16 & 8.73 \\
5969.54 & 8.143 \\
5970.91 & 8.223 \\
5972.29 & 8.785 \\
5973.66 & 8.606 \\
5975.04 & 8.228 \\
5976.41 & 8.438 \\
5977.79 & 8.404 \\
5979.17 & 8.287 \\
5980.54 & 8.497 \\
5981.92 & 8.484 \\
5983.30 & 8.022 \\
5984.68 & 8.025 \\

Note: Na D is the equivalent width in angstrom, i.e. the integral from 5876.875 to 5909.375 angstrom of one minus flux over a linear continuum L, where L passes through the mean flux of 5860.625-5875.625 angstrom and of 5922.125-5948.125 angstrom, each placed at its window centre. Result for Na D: 5.20 angstrom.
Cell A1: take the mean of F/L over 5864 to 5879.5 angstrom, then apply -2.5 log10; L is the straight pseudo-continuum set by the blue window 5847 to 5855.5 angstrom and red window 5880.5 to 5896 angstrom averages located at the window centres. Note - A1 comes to -0.161 mag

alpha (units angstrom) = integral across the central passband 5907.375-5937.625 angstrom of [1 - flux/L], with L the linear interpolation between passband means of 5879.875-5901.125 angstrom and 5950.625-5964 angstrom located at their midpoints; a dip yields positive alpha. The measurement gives -3.04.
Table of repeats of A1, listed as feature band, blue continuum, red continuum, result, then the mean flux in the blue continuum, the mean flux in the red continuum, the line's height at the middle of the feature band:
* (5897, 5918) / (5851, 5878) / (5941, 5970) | 0.07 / 8.5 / 8.62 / 8.56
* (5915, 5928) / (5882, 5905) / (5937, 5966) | -0.11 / 6.99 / 8.64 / 7.79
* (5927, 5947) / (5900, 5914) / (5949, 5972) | -0.02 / 8.11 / 8.62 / 8.4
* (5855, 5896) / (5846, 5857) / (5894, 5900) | -0.09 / 8.26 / 6.43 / 7.3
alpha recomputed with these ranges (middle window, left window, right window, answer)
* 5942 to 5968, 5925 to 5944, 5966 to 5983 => -0.5 angstrom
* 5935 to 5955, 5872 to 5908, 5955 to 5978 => -0.7 angstrom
